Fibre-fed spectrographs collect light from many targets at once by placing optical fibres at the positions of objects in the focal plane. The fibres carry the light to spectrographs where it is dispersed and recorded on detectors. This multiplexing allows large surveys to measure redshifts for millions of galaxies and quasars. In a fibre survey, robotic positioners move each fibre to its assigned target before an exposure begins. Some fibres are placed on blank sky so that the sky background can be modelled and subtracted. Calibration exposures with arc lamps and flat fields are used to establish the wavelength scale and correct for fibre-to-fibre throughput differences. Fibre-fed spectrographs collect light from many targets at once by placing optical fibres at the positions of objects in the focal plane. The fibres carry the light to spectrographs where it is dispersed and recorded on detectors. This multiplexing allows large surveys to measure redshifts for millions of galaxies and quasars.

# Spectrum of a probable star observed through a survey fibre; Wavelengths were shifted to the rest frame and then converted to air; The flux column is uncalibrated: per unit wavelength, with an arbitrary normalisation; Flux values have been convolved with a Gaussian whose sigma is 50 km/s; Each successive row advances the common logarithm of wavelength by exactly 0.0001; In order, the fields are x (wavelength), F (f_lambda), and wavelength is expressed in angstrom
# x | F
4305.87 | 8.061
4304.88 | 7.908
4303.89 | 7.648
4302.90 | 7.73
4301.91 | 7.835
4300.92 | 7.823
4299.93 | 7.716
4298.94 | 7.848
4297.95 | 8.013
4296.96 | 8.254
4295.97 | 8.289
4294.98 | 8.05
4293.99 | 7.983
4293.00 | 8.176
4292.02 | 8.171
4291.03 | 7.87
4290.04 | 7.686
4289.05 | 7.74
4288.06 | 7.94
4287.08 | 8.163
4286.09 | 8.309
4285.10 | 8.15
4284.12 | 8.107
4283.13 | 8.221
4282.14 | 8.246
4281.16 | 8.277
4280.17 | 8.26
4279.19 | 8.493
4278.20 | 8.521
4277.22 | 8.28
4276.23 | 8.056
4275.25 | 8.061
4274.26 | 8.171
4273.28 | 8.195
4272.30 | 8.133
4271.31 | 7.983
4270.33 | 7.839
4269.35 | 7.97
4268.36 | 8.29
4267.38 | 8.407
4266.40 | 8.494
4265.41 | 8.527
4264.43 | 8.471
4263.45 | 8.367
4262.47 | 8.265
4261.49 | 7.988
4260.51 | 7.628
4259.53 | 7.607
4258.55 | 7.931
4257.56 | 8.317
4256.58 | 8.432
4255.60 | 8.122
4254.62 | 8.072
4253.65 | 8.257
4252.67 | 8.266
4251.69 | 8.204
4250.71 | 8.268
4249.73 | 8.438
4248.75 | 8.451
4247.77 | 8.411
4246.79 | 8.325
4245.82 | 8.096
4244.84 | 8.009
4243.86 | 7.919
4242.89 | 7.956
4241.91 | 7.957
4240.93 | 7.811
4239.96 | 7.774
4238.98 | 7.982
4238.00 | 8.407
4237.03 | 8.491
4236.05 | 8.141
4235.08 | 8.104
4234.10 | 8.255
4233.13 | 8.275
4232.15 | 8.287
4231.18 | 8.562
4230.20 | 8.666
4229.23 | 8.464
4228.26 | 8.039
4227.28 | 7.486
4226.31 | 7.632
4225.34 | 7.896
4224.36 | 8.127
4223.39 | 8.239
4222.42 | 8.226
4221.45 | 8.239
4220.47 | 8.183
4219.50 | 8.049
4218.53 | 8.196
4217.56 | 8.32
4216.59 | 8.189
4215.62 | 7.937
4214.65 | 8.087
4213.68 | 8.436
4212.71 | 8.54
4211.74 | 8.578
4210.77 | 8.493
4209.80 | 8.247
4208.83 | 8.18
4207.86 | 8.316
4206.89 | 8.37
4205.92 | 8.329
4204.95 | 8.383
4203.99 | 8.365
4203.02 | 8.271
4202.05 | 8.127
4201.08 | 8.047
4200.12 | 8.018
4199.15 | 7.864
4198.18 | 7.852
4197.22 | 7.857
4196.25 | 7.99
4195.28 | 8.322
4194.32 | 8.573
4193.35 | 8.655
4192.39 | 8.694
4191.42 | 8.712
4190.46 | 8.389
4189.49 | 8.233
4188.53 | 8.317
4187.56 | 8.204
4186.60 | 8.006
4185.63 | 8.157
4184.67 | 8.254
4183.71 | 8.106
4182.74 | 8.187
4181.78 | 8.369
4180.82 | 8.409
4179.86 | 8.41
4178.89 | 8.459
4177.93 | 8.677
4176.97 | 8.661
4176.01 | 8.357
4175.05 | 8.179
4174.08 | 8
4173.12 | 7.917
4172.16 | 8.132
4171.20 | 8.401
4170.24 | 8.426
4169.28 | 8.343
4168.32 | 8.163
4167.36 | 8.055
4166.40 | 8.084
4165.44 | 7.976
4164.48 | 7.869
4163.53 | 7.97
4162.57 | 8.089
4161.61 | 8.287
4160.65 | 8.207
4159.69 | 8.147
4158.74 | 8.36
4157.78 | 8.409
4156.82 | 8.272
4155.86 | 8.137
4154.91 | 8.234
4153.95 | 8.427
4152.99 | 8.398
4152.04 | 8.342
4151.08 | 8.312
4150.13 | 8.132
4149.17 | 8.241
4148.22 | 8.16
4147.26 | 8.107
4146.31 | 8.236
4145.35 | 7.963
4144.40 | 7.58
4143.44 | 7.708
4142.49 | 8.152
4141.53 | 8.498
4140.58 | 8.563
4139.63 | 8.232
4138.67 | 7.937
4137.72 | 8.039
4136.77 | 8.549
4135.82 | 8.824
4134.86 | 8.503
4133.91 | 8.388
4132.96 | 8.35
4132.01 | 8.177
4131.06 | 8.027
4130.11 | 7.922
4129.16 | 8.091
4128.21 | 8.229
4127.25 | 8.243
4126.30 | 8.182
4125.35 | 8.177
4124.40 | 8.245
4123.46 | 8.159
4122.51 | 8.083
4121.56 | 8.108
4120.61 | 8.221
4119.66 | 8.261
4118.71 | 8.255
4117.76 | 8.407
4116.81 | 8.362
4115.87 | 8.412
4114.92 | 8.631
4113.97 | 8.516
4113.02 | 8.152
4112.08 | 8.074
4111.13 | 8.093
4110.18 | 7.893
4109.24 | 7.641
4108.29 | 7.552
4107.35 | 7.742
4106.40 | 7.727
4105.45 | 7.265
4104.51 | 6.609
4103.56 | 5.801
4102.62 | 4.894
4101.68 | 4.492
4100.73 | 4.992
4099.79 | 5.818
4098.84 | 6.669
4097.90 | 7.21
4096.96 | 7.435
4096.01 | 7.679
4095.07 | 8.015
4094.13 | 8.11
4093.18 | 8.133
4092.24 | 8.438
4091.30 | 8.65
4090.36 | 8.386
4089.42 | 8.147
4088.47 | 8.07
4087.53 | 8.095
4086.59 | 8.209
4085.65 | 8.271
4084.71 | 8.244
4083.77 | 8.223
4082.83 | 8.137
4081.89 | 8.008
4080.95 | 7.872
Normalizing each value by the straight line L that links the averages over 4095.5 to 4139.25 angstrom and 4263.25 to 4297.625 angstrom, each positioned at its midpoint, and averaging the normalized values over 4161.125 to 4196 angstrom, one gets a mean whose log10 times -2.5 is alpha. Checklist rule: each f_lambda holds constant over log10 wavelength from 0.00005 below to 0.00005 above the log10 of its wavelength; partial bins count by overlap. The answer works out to -0.05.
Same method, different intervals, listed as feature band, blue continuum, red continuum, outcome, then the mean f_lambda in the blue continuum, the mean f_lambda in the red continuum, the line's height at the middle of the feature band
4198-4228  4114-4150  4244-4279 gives 0.005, 8.22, 8.19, 8.21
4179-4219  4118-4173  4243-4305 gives -0.013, 8.2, 8.12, 8.17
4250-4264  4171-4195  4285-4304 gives -0.005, 8.34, 7.97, 8.09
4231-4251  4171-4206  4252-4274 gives 0.002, 8.27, 8.16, 8.19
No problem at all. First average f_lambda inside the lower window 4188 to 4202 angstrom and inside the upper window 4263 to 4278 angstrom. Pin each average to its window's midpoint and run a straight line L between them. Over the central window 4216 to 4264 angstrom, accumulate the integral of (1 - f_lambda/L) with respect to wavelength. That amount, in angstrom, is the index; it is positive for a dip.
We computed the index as 0.5 angstrom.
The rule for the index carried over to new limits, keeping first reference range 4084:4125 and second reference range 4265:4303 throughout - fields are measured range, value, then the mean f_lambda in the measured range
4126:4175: -2.53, 8.19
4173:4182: -0.58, 8.36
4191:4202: -0.45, 8.23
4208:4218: -0.45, 8.3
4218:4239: -0.54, 8.18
